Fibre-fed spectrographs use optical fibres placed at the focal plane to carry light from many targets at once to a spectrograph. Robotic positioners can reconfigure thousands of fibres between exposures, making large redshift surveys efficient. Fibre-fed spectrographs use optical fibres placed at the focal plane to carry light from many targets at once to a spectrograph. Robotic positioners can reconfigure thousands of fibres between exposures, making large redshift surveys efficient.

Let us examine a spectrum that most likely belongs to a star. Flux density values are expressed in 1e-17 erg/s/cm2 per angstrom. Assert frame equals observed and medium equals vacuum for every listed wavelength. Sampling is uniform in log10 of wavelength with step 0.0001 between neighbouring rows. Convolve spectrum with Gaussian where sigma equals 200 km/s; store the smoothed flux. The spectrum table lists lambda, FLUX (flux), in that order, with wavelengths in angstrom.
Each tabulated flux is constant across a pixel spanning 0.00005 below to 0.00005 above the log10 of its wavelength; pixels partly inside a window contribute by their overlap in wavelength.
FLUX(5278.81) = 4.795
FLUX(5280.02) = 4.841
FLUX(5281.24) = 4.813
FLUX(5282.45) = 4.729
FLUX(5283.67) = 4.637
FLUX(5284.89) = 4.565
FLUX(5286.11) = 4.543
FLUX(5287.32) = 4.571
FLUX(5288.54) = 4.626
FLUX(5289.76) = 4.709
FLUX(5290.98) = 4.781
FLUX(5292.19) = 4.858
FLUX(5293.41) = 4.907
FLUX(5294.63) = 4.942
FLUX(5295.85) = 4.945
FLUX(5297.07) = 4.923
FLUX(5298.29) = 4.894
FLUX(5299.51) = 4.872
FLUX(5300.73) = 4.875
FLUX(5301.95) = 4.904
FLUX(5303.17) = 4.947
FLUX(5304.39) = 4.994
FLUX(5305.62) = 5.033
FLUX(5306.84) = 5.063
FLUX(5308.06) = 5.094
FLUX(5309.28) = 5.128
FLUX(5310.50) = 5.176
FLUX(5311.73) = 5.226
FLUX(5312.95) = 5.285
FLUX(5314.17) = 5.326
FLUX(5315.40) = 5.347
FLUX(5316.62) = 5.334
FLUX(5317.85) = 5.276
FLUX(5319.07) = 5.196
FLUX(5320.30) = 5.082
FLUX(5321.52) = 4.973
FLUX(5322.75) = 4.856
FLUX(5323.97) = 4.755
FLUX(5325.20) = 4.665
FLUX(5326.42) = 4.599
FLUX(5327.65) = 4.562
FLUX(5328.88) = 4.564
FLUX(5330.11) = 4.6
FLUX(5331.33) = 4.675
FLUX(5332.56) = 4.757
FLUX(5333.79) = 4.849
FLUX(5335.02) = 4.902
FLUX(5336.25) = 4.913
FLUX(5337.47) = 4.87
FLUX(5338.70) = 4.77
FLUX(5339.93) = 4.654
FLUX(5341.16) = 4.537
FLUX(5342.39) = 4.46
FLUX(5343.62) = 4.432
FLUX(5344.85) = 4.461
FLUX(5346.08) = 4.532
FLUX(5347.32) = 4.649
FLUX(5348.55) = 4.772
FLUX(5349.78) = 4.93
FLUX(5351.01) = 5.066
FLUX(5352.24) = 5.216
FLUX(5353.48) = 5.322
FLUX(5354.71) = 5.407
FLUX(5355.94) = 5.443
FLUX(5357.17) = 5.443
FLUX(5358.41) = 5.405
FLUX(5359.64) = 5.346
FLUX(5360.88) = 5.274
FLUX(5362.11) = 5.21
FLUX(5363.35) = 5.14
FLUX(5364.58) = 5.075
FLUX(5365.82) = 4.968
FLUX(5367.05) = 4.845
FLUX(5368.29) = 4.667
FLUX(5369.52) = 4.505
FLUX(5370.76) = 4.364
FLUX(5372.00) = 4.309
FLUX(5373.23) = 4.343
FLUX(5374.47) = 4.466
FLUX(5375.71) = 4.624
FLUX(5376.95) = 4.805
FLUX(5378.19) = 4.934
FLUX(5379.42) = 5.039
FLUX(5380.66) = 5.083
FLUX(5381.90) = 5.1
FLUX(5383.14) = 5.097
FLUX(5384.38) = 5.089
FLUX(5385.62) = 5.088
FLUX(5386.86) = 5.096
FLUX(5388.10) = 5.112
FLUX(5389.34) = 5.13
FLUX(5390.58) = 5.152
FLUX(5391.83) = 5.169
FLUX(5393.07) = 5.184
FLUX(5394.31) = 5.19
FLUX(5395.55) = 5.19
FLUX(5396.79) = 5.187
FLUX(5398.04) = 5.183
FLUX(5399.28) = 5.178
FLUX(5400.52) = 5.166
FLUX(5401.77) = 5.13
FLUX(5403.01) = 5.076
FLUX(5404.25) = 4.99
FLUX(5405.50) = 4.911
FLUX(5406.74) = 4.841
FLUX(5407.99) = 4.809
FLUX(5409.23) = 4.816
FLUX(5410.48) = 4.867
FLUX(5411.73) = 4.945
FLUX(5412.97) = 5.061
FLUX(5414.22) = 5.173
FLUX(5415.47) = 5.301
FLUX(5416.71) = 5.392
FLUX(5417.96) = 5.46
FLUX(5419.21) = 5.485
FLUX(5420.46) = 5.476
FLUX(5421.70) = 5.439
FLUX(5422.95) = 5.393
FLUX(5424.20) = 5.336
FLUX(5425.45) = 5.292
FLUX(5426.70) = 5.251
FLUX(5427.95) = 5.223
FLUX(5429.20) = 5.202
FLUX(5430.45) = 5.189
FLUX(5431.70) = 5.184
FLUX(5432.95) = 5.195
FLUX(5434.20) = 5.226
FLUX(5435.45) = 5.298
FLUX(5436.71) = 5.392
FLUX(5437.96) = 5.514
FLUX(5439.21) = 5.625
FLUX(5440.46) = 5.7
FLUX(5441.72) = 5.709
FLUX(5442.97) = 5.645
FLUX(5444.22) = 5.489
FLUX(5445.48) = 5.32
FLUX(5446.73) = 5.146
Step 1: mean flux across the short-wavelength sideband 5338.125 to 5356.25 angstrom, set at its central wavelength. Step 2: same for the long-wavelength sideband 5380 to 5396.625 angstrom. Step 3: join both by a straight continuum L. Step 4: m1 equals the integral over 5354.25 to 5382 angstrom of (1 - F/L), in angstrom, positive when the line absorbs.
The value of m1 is 0.2 angstrom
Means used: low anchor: 4.83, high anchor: 5.13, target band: 4.94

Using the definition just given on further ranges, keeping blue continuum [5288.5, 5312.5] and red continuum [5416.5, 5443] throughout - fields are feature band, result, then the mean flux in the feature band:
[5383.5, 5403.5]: 0.5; 5.14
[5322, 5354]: 2.1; 4.74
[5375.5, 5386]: 0.5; 5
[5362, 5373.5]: 1.0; 4.74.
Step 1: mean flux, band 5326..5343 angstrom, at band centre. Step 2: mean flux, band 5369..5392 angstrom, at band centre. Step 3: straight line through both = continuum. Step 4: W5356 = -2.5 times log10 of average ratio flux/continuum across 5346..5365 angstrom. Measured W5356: -0.08 mag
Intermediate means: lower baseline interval 4.69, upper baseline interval 4.86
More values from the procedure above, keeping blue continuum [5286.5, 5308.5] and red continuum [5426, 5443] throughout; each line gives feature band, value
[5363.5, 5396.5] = 0.056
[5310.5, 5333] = 0.003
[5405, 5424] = 0.028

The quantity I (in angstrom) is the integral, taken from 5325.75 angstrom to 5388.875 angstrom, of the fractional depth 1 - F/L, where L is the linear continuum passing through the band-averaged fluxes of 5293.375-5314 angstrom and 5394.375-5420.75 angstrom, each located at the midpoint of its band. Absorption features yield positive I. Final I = 2.53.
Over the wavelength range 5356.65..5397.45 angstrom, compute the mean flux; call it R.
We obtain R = 4.99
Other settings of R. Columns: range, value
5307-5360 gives 4.95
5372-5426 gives 5.08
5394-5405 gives 5.14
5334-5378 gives 4.86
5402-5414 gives 4.94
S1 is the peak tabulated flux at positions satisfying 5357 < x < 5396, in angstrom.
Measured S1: 5.443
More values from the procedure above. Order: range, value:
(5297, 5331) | 5.347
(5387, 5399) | 5.19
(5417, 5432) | 5.485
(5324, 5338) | 4.913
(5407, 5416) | 5.301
